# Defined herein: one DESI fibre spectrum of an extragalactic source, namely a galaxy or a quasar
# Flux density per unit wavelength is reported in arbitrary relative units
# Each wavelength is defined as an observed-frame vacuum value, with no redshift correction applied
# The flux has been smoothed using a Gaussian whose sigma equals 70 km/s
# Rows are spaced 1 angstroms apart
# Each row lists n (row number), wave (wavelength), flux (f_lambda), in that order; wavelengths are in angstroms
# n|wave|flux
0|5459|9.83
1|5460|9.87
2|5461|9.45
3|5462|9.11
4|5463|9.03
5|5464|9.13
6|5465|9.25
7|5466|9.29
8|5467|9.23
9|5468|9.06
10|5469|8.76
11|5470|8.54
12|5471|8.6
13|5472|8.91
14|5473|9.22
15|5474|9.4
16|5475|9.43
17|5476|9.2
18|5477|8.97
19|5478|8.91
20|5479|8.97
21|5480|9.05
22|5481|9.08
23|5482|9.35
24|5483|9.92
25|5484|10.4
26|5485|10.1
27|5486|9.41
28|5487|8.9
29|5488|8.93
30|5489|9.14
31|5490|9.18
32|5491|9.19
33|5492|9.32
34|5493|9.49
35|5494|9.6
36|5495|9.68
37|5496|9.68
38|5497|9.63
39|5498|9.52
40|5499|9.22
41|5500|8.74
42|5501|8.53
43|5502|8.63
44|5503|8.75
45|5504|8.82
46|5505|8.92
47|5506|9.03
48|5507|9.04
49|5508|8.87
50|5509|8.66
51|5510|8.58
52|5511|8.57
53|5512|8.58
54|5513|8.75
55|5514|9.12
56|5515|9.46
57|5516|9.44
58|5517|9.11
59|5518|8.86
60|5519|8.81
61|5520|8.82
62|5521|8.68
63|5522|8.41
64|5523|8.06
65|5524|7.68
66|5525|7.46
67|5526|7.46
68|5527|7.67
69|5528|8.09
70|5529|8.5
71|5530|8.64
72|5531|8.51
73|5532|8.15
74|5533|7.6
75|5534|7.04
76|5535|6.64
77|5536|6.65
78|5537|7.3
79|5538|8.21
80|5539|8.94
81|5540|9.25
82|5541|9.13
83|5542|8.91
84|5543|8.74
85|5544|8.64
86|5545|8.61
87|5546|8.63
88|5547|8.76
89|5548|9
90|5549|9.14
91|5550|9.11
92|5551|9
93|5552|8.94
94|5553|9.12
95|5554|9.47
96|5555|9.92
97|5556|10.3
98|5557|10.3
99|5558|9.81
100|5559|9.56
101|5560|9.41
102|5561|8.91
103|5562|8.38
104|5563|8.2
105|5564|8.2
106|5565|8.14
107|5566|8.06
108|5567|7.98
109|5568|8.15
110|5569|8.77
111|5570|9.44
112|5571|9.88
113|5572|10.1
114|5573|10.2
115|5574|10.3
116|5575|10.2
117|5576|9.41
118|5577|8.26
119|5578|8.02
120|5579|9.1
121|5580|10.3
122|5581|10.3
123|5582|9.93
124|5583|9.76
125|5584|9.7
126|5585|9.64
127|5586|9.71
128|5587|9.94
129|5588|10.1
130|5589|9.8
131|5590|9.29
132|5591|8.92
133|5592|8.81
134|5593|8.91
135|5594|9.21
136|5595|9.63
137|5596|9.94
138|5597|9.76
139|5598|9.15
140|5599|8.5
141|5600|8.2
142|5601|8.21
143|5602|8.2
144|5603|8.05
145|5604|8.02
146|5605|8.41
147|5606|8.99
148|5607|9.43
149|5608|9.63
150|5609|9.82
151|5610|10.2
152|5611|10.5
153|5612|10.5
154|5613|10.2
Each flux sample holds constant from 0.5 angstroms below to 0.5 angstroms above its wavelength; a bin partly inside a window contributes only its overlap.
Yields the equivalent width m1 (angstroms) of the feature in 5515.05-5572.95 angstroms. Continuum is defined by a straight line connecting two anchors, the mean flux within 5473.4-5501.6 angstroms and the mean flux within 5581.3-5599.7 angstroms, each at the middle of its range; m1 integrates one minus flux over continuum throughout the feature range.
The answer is 4.6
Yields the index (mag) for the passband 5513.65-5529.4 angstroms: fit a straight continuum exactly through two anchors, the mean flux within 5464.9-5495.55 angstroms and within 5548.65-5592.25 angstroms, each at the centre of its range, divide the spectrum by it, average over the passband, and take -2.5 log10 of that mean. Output 0.10 mag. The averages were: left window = 9.24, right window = 9.32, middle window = 8.47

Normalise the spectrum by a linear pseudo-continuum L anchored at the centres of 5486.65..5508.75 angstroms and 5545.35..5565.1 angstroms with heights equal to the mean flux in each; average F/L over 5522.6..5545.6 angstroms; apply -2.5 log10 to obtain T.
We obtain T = 0.13 mag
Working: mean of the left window 9.12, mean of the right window 9.13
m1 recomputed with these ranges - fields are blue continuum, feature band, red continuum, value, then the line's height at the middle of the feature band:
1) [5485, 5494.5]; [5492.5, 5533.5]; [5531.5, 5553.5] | 0.9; 8.91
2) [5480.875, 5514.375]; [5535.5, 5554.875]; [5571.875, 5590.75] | 1.5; 9.45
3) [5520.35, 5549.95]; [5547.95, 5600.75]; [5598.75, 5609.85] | -4.8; 8.52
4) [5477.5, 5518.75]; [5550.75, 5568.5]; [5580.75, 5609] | 0.4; 9.19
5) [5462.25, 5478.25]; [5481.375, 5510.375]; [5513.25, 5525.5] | -1.2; 8.85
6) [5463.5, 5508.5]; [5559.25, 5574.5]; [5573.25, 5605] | 0.5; 9.24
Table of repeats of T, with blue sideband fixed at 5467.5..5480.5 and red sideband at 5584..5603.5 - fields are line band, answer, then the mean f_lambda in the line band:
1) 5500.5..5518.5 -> 0.022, 8.87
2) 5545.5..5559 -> -0.028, 9.35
